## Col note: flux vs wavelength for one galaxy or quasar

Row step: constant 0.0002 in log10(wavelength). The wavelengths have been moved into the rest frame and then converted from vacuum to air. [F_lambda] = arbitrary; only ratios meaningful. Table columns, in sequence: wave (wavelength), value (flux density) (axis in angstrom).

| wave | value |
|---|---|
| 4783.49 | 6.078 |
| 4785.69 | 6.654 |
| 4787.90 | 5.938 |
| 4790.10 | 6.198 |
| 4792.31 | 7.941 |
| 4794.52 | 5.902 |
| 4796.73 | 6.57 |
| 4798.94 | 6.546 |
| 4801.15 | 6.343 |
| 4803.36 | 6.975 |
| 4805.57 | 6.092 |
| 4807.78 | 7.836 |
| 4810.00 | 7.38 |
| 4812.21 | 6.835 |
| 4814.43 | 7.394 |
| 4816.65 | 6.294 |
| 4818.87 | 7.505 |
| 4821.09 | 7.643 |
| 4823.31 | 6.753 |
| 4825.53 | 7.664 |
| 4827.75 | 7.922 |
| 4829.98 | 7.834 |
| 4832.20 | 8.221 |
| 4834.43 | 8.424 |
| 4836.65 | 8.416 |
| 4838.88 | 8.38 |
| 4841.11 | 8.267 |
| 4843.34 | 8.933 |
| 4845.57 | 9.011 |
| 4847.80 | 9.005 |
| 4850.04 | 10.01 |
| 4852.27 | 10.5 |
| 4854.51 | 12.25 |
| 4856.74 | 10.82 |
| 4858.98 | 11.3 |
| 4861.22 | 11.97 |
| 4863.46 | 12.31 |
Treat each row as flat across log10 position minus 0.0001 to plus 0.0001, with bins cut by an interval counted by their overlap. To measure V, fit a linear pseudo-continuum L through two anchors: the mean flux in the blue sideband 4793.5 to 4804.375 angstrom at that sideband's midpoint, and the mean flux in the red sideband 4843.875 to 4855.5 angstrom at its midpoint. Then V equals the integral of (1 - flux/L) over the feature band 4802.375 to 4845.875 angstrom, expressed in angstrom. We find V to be 3.0 angstrom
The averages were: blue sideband 6.47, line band 7.67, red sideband 10.1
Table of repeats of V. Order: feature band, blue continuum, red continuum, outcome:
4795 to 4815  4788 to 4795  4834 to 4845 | 0.9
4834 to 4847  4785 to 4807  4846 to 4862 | 1.6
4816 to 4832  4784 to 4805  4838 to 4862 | 1.8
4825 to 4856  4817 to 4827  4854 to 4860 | 1.7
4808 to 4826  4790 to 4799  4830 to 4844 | 0.9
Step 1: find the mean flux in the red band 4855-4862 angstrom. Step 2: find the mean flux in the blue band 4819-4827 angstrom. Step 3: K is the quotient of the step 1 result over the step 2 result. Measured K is 1.5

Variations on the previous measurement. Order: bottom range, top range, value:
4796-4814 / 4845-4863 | 1.56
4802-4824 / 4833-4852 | 1.26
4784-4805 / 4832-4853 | 1.36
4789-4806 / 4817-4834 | 1.16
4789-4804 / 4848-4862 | 1.66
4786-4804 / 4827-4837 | 1.25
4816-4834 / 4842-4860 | 1.35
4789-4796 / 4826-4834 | 1.20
